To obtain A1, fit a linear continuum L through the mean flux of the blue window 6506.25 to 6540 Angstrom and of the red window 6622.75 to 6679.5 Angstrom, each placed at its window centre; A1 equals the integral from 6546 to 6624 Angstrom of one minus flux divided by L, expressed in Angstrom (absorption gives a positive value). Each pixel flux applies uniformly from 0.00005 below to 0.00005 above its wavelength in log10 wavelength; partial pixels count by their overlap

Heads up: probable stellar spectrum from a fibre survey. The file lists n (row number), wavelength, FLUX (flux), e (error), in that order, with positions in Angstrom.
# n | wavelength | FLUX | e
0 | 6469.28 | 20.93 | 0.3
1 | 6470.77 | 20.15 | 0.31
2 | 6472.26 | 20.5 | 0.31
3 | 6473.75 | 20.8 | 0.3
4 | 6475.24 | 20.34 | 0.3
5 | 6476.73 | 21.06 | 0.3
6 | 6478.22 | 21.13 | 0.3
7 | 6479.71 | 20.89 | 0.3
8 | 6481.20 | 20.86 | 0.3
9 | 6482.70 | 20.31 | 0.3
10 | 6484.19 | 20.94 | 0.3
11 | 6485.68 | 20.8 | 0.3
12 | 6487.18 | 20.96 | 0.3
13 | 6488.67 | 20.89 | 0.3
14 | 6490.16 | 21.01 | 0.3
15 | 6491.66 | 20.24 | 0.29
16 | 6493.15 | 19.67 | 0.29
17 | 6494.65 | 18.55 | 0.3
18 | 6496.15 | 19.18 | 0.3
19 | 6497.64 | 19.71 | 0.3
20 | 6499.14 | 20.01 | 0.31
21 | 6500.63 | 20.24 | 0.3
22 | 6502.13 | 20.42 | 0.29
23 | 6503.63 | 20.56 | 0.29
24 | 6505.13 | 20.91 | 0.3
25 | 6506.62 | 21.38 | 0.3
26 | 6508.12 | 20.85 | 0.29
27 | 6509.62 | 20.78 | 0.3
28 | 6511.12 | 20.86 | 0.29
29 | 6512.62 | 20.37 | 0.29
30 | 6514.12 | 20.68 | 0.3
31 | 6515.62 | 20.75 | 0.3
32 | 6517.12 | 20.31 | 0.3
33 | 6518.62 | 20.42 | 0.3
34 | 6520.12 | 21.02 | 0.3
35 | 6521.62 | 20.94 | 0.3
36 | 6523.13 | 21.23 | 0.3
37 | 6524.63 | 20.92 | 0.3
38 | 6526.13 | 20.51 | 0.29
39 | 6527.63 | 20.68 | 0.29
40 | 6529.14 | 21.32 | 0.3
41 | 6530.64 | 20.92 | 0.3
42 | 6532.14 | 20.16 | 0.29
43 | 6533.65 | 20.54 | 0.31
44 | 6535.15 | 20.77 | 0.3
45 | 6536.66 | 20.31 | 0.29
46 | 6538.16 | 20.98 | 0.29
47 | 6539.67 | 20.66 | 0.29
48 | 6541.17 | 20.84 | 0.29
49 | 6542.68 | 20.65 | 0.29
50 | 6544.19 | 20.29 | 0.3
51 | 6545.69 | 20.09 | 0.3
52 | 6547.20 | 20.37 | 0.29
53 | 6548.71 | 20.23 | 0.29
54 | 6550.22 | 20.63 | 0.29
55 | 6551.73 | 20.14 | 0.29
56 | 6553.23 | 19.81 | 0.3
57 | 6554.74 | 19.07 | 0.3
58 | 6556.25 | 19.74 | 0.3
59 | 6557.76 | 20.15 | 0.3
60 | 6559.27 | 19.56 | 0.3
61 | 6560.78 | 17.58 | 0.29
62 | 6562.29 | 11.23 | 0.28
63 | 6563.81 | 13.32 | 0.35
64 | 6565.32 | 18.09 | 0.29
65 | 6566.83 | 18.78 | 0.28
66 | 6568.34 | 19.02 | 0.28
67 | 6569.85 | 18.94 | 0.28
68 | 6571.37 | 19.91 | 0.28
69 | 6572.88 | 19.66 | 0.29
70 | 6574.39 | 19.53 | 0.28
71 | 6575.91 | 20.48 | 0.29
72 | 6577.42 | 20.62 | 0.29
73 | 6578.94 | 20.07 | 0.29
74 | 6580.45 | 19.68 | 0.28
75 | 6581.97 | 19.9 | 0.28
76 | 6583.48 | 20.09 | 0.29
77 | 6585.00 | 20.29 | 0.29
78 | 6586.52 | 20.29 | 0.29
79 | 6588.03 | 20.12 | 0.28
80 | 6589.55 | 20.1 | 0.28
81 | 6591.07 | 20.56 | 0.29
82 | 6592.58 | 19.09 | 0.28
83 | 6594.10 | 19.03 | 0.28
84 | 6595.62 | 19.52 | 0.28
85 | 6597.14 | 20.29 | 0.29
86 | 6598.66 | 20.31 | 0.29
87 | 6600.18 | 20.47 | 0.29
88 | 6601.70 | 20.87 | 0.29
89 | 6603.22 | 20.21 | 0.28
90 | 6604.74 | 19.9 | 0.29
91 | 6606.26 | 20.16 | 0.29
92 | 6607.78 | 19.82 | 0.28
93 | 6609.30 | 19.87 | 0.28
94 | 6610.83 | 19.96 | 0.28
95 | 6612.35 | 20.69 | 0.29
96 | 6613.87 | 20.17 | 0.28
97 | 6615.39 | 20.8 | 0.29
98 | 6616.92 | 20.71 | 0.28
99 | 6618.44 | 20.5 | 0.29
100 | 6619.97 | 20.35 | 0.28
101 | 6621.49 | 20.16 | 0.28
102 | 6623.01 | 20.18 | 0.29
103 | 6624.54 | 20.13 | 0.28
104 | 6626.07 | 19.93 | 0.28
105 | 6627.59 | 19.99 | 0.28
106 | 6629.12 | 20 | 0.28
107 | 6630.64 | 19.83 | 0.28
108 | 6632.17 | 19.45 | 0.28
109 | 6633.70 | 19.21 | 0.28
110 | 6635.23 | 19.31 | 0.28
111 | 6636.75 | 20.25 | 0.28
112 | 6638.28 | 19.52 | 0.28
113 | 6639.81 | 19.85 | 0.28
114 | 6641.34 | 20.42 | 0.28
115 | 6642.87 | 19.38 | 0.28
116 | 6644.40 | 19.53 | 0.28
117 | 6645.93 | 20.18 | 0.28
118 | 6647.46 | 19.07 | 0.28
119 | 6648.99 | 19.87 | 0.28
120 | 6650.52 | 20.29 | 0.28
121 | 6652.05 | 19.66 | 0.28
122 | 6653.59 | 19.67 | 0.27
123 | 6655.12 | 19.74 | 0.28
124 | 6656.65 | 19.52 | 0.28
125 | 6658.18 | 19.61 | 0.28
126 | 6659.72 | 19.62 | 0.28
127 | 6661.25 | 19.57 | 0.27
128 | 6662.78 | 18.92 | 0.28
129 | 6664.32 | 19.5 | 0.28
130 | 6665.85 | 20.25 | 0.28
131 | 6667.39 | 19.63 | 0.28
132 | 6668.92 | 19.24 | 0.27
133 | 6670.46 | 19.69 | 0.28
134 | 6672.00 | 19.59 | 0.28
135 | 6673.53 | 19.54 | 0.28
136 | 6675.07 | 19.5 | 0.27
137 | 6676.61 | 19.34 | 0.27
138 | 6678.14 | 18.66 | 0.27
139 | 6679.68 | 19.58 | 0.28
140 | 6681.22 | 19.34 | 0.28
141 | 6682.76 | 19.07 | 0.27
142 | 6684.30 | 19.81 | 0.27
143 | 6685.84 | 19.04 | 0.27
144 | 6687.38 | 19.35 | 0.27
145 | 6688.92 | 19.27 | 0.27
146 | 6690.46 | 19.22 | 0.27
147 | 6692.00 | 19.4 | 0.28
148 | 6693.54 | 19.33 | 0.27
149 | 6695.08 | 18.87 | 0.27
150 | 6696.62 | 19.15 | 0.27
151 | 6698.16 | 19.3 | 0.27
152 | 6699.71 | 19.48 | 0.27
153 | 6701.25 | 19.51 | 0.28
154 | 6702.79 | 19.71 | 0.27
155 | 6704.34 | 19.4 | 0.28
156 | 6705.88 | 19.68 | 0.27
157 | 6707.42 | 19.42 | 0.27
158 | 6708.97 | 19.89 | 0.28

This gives 2.2 Angstrom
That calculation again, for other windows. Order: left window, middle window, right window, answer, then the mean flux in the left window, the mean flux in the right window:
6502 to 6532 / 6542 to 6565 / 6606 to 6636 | 1.91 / 20.8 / 20.1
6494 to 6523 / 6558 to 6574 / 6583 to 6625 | 2.00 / 20.4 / 20.2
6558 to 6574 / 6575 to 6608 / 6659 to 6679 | -3.49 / 17.7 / 19.5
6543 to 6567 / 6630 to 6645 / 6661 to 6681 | -0.34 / 18.7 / 19.5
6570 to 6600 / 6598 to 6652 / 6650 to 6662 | -0.60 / 20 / 19.7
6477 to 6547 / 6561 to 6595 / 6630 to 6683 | 1.86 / 20.6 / 19.6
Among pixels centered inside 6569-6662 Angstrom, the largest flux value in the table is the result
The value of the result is 20.87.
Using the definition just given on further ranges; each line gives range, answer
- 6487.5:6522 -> 21.38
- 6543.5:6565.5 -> 20.63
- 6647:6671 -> 20.29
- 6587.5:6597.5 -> 20.56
